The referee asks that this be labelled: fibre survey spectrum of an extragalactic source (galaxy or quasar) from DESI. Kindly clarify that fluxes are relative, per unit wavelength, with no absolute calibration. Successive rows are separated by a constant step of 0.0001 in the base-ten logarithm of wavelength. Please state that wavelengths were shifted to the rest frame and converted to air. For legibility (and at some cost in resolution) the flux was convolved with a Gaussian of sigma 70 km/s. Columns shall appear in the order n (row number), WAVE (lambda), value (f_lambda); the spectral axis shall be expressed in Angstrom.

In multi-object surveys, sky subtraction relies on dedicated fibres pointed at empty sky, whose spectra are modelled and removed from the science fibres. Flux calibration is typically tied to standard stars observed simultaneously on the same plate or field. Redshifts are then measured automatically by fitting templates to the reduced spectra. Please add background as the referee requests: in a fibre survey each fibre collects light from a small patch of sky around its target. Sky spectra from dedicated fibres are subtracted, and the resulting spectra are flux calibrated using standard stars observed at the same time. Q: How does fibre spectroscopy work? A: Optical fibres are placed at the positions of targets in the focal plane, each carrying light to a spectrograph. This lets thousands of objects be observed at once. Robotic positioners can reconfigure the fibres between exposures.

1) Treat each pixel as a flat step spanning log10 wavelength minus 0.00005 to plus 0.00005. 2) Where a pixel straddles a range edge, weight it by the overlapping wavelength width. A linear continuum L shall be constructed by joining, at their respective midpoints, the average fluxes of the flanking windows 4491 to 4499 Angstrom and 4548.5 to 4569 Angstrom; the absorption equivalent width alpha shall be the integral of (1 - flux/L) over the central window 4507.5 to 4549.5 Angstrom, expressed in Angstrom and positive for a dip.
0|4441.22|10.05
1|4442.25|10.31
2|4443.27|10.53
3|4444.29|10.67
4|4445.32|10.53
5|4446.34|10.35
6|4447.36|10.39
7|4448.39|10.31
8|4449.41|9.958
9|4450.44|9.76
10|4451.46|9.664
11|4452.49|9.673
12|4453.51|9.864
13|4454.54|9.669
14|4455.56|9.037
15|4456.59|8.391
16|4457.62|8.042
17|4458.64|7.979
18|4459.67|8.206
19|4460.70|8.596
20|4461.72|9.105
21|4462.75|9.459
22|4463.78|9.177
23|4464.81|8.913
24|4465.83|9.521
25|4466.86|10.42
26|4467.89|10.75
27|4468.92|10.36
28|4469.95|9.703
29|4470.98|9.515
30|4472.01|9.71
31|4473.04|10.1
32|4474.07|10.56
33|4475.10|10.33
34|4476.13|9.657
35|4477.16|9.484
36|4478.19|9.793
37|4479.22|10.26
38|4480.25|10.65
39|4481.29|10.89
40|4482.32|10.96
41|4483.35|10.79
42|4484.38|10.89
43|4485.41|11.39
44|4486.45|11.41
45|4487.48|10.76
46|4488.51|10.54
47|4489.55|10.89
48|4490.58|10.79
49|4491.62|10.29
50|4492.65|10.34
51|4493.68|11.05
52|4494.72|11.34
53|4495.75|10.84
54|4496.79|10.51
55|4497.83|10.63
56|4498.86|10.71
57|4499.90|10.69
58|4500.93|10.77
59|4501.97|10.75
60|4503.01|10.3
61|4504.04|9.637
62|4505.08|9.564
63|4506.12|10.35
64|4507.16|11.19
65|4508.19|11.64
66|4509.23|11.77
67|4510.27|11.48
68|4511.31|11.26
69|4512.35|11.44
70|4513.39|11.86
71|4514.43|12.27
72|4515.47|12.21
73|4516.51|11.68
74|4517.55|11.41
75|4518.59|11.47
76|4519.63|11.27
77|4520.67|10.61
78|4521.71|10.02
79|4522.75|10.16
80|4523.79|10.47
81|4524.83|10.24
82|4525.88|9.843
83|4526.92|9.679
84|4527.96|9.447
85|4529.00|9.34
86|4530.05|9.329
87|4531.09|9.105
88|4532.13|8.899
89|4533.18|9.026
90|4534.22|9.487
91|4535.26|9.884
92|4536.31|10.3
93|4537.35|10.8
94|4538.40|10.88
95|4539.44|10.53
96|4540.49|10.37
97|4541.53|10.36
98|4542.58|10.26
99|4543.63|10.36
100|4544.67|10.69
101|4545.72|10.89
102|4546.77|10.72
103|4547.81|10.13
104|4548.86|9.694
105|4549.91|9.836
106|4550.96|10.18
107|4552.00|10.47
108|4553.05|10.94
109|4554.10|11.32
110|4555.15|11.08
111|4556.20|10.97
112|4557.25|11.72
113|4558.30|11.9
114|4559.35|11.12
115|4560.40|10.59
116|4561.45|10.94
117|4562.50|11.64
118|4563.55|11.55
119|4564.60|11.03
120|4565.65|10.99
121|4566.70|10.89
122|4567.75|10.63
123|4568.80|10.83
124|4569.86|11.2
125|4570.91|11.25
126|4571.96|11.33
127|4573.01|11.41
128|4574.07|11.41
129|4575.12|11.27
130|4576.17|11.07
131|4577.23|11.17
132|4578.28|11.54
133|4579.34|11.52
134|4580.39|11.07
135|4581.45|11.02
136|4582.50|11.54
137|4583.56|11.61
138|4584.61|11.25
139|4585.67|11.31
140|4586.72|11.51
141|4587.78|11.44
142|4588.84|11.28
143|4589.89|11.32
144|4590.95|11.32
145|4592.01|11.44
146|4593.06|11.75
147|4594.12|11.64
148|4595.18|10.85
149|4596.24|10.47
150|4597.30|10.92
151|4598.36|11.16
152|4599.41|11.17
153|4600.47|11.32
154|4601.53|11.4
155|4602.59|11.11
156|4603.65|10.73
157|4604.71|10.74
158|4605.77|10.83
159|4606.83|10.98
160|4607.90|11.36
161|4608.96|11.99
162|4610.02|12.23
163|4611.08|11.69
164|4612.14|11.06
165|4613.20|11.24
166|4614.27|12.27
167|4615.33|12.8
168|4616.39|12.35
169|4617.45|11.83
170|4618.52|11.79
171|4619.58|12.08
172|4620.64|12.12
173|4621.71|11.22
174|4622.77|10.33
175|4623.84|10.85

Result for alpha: 1.14 Angstrom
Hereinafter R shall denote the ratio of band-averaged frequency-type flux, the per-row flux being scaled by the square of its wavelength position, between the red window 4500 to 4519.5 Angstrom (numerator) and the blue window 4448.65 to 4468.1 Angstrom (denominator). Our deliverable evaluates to 1.23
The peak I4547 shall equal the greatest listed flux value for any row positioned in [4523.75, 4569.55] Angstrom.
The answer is 11.9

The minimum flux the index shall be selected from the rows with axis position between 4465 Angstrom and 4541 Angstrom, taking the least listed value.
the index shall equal 8.899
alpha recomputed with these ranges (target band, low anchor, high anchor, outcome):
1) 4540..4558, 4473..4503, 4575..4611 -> 0.66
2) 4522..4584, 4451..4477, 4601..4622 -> 0.64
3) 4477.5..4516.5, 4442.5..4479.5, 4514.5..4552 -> -3.52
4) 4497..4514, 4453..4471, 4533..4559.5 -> -1.63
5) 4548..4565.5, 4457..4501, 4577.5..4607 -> -0.05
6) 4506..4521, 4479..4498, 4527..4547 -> -1.59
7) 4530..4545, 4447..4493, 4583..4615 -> 0.88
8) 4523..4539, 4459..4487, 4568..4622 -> 1.32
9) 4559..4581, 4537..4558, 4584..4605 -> -0.52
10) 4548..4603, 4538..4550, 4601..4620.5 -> -0.86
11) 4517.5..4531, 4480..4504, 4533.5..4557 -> 0.52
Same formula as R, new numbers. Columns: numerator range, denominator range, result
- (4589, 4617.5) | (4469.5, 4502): 1.14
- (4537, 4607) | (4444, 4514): 1.12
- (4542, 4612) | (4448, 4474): 1.24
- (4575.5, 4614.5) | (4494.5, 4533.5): 1.10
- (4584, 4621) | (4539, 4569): 1.08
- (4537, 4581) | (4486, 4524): 1.02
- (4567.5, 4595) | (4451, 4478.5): 1.26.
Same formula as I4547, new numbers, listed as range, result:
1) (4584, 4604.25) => 11.75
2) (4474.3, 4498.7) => 11.41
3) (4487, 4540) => 12.27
